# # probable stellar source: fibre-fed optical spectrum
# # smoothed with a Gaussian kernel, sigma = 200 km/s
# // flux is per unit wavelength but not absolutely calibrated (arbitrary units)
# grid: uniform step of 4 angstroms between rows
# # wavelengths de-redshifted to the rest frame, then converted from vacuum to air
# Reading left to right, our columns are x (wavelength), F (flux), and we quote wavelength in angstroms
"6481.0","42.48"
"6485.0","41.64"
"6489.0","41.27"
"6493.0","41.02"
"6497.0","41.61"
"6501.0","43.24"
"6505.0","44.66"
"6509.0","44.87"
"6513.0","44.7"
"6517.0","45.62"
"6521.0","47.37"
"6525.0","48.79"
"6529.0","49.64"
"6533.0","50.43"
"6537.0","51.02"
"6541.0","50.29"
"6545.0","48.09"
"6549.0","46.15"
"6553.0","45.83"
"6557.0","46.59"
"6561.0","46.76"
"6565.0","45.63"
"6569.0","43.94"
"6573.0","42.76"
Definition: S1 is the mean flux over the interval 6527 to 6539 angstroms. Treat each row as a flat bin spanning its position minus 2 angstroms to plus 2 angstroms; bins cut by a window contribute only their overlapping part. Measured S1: 50.4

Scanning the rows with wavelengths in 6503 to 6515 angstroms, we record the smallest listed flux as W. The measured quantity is 44.66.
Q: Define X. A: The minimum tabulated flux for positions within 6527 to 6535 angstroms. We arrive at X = 49.64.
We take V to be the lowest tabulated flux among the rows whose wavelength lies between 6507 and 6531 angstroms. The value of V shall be 44.7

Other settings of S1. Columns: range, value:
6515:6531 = 47.9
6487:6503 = 41.8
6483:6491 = 41.5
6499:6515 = 44.4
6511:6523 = 45.9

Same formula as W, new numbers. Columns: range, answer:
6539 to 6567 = 45.63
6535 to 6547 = 48.09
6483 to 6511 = 41.02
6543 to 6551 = 46.15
